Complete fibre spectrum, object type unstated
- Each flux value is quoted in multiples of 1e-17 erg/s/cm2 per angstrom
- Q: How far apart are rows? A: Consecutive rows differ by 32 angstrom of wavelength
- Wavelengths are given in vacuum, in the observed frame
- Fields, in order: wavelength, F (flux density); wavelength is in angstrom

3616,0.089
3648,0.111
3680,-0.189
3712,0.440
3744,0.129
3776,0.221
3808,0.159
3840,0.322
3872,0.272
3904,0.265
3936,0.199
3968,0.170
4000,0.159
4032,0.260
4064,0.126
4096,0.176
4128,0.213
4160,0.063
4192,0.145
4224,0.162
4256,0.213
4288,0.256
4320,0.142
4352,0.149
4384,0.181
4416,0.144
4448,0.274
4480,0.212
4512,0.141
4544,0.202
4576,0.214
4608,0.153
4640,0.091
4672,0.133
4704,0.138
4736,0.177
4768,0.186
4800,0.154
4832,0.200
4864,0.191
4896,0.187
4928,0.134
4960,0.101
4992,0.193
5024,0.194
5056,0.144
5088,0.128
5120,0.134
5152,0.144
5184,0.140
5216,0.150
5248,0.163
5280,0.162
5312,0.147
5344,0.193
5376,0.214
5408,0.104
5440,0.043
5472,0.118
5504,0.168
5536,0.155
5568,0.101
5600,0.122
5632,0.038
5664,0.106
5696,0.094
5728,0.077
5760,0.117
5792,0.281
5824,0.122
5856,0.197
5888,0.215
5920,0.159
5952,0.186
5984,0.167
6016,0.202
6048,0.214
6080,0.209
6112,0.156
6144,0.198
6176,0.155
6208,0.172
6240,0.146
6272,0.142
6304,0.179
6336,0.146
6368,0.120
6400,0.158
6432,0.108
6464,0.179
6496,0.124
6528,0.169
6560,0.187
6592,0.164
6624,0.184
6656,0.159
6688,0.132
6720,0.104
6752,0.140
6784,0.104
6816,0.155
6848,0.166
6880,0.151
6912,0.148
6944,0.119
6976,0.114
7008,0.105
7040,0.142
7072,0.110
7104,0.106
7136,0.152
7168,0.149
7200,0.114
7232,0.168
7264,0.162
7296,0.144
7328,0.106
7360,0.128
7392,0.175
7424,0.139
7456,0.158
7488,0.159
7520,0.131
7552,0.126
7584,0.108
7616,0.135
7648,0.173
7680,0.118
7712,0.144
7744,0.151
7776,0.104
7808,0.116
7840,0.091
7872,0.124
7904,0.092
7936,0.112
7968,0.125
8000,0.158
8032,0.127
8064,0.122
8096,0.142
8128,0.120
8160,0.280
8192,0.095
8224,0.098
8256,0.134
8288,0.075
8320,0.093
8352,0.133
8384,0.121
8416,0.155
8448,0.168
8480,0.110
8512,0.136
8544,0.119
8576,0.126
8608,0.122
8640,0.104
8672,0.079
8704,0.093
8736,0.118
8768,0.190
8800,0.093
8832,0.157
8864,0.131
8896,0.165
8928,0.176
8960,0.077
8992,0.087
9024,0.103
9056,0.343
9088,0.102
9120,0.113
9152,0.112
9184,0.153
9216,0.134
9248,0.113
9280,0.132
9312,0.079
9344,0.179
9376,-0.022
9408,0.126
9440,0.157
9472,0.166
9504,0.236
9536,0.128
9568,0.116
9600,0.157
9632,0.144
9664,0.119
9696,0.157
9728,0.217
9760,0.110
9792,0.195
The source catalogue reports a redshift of 1.43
